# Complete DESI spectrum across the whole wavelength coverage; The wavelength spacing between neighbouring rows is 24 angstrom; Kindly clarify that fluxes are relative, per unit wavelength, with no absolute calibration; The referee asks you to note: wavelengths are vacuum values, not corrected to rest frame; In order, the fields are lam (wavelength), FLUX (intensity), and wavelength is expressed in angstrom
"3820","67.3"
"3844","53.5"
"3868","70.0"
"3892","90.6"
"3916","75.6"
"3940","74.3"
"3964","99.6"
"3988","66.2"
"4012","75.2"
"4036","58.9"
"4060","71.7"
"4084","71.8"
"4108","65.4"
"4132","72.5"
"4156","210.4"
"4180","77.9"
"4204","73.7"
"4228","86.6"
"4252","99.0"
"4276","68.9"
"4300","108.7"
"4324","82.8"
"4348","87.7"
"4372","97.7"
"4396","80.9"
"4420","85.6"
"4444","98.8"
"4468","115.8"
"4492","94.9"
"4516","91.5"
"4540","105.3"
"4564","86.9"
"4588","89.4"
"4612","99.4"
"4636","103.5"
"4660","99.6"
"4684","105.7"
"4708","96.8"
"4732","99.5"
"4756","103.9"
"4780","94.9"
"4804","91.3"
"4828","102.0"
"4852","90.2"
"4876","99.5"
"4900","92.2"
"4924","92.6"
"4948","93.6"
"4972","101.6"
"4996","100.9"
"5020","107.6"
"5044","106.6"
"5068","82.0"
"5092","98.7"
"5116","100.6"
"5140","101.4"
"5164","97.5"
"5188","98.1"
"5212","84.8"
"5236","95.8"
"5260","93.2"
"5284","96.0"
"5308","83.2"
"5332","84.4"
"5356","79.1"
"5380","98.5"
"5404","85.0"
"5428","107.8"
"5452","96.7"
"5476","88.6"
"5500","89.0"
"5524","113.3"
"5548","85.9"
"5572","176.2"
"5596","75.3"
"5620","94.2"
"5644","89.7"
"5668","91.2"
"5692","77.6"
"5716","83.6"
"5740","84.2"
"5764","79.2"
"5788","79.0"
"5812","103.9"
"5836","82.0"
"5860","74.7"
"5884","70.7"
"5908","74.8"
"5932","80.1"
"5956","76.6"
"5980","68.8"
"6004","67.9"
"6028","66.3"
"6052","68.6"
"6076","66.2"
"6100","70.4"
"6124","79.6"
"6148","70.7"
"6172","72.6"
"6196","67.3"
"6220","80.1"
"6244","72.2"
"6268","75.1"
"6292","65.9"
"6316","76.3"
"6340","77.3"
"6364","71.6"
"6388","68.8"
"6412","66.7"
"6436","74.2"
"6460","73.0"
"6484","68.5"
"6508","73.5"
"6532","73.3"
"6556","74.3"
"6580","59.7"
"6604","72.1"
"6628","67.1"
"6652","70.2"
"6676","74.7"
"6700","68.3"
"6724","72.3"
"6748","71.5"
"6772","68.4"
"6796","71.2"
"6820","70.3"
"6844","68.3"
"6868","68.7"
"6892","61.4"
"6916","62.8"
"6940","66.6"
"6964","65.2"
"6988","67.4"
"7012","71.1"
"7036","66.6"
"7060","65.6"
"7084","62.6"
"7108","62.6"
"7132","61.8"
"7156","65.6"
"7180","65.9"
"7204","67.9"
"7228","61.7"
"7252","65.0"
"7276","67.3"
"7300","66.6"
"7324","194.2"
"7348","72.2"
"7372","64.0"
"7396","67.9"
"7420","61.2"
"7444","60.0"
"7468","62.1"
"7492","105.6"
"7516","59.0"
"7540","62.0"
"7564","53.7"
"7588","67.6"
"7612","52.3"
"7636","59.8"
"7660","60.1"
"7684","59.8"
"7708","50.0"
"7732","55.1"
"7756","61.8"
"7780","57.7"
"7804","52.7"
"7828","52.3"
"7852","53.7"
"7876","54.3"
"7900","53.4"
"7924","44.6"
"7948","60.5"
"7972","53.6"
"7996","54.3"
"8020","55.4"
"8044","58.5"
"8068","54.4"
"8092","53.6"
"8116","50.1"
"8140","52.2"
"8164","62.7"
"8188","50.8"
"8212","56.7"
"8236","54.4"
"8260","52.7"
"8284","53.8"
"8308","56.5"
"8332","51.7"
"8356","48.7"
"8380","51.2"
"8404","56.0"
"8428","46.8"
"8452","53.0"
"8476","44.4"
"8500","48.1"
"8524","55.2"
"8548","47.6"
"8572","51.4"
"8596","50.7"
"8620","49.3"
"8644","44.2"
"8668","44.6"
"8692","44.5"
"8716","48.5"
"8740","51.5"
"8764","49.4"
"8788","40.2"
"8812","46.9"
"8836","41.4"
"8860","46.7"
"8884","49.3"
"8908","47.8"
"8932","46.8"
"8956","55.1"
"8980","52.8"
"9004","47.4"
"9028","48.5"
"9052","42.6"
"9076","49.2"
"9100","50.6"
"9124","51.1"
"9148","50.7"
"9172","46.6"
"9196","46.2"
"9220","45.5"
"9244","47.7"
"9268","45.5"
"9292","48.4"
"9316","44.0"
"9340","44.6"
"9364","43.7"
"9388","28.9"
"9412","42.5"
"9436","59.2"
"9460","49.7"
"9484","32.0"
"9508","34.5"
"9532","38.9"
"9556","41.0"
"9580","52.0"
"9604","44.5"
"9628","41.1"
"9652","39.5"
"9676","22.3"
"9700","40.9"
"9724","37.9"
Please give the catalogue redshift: 0.11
